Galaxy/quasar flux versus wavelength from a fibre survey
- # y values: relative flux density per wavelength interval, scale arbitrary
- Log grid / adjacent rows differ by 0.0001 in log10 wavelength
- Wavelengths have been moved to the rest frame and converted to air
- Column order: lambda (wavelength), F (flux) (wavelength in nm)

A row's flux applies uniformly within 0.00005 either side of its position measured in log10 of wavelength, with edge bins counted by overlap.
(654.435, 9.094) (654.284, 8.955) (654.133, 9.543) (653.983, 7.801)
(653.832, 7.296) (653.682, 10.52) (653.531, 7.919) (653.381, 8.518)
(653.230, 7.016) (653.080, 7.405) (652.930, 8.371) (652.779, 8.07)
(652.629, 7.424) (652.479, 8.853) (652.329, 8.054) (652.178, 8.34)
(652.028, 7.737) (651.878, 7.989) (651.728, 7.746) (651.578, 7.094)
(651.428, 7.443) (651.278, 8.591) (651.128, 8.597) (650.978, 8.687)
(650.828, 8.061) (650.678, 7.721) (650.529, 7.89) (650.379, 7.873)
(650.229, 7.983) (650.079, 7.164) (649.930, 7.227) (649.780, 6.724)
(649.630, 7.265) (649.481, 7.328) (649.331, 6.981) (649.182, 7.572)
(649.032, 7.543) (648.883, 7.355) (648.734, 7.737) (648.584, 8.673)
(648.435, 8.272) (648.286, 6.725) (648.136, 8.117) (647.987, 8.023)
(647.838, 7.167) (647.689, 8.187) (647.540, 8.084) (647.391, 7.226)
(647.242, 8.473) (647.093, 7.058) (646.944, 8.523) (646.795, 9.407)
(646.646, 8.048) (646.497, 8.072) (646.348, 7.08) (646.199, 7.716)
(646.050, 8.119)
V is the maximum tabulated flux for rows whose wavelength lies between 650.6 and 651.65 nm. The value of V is 8.687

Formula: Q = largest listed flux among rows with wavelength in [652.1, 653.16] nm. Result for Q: 8.853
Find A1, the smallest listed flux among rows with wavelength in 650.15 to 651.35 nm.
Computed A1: 7.721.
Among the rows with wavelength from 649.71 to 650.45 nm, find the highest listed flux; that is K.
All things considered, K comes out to 7.983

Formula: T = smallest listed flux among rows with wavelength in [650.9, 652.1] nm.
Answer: 7.094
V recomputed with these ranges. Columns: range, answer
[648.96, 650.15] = 7.572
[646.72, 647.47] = 9.407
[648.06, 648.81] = 8.673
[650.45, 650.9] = 8.061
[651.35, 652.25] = 8.34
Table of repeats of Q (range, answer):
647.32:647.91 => 8.187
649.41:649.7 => 7.328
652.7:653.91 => 10.52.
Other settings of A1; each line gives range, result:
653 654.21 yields 7.016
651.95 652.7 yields 7.424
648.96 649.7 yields 6.981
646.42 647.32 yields 7.058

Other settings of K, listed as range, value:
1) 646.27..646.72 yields 8.072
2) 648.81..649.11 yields 7.543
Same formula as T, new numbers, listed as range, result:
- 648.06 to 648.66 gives 6.725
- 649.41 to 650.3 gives 6.724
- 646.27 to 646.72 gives 7.08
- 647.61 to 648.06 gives 7.167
